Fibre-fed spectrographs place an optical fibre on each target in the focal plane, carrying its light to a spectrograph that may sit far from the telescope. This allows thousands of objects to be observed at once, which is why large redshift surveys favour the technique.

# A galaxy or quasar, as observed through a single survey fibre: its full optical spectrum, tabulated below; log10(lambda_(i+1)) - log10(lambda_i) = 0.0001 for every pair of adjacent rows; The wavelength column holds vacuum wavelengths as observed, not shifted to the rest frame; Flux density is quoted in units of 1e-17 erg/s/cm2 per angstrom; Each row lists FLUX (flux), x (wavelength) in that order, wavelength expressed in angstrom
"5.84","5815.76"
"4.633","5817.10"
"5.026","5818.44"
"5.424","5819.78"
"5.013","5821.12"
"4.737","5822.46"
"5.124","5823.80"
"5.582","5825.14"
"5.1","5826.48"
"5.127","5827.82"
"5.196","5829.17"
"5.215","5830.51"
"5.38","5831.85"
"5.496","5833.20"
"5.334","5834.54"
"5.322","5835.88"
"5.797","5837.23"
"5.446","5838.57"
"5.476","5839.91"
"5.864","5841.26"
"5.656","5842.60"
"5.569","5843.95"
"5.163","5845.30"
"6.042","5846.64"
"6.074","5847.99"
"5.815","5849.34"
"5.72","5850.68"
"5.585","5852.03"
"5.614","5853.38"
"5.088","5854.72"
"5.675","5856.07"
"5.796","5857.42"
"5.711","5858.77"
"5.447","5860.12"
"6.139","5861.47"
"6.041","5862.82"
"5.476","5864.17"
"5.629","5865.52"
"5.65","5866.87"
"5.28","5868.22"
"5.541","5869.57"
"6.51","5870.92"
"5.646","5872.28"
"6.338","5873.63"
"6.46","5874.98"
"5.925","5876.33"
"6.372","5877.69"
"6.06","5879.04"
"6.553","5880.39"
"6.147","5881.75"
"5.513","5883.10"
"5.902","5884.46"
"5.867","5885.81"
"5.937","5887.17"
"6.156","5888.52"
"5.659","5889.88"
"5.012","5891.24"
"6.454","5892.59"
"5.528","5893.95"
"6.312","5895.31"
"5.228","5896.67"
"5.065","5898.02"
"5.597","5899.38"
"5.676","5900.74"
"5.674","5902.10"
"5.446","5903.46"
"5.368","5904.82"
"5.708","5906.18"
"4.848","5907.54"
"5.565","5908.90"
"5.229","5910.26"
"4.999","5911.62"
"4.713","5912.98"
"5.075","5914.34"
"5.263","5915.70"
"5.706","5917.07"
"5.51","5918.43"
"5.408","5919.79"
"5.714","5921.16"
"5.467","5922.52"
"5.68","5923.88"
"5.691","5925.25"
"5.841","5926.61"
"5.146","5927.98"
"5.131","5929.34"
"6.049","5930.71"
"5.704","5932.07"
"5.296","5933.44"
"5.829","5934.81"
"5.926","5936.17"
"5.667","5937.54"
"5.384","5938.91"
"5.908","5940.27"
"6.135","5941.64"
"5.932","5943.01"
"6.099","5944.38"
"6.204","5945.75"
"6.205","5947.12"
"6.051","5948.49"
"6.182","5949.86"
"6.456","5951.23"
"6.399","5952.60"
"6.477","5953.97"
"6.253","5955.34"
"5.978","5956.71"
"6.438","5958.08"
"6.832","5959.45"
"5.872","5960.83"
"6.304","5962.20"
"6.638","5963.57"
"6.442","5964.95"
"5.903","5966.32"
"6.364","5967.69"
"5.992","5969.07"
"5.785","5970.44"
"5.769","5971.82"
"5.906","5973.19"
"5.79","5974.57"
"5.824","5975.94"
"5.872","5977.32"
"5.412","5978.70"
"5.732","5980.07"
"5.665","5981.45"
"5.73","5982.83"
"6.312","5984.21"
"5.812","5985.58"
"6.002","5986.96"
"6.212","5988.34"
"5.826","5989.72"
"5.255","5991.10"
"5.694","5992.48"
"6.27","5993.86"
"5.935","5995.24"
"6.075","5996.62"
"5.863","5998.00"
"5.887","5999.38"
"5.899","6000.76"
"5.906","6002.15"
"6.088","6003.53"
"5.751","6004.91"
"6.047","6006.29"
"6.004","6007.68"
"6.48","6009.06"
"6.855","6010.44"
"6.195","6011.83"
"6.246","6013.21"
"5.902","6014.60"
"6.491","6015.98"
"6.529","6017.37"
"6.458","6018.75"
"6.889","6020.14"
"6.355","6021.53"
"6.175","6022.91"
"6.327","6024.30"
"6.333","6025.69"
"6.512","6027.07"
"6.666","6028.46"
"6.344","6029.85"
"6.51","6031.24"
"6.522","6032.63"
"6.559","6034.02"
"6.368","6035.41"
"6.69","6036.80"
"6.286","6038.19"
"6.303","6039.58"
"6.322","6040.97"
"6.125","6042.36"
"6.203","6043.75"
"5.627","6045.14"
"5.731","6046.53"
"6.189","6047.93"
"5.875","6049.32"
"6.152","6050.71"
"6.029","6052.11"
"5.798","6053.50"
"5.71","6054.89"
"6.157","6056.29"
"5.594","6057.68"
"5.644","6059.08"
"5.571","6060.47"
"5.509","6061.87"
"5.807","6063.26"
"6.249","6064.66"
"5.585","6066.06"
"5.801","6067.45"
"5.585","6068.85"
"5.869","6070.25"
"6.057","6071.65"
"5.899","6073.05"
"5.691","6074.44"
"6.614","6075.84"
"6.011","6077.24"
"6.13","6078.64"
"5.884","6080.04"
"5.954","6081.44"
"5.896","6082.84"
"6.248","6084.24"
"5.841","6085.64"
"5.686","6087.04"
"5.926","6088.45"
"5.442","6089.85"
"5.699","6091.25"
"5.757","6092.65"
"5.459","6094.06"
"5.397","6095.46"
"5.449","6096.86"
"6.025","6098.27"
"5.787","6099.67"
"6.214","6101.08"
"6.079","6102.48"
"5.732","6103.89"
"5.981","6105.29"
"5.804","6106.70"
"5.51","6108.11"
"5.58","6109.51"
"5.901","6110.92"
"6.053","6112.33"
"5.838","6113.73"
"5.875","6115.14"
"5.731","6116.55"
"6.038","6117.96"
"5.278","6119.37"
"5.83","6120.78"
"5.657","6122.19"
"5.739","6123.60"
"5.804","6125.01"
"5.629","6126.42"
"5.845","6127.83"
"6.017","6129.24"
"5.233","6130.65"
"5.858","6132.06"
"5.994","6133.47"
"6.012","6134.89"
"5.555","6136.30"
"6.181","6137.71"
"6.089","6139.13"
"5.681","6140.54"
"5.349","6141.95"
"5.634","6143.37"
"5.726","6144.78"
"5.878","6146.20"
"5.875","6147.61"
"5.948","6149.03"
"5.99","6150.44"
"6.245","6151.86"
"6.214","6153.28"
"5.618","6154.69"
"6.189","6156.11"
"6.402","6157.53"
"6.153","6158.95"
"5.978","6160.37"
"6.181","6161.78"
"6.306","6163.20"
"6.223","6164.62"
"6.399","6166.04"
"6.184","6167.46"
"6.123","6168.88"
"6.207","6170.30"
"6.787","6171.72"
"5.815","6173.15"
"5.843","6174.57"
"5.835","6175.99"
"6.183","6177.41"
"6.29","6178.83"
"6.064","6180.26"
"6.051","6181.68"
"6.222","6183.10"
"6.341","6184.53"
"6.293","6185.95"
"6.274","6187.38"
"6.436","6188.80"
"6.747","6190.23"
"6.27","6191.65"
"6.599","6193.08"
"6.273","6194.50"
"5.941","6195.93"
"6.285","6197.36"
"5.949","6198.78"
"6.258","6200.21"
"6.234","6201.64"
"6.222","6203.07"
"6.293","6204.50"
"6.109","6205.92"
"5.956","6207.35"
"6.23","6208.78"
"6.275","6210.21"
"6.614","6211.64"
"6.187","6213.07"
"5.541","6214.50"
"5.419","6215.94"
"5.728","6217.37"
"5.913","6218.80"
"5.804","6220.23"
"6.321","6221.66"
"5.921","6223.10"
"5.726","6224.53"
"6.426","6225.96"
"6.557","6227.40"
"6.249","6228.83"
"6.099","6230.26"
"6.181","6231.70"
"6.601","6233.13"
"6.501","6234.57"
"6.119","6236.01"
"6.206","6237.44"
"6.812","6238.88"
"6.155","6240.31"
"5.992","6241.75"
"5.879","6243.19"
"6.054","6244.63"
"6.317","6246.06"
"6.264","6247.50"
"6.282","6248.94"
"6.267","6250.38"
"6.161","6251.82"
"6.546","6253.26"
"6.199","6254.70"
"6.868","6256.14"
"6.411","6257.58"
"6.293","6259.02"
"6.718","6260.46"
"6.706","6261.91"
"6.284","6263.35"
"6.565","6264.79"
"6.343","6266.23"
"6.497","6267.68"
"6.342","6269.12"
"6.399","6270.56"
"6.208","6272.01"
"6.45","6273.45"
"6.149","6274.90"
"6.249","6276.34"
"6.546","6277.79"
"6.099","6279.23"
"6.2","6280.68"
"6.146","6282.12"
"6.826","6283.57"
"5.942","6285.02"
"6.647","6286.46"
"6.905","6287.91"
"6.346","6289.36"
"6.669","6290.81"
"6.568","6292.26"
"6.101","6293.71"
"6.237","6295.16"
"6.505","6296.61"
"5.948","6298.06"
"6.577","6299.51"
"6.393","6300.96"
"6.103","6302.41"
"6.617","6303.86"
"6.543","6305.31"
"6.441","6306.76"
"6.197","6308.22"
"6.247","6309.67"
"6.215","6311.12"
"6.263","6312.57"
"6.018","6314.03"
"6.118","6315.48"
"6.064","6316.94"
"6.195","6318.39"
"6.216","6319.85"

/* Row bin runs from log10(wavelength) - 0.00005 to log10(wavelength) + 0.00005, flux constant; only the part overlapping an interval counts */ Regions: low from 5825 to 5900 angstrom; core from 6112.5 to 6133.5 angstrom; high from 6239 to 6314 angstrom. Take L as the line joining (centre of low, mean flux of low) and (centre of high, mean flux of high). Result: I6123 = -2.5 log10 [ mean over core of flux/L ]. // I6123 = 0.06 mag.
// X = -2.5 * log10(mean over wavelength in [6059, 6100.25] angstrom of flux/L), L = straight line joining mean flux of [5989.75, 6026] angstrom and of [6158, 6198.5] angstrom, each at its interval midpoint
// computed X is 0.06 mag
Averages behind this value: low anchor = 6.14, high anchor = 6.22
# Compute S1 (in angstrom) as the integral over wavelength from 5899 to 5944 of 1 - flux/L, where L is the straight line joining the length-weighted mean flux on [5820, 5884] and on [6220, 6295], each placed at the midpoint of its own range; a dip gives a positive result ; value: 1.9 angstrom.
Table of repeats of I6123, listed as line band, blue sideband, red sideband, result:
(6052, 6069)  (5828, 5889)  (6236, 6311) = 0.05 mag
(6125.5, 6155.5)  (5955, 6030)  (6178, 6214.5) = 0.07 mag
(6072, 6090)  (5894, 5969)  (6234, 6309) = 0.01 mag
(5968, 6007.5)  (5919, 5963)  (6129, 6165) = 0.01 mag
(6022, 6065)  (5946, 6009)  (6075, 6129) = -0.04 mag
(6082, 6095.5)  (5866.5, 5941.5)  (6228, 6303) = 0.05 mag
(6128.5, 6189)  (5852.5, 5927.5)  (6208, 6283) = 0.01 mag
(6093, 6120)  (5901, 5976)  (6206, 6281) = 0.05 mag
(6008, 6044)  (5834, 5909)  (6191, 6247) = -0.09 mag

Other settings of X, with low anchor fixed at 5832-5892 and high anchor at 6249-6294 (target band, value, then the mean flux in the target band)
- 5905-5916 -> 0.13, 5.18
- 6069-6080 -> 0.02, 6.01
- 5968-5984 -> 0.03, 5.8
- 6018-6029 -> -0.08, 6.46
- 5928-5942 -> 0.04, 5.67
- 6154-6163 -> 0.02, 6.1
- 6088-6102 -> 0.08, 5.72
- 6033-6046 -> -0.04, 6.28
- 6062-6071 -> 0.05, 5.8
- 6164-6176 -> 0.01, 6.17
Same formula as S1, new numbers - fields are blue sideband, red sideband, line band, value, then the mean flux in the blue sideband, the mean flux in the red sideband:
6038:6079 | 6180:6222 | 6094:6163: 2.2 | 5.93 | 6.16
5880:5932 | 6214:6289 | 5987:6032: -3.1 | 5.57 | 6.27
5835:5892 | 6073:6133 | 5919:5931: 0.5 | 5.78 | 5.81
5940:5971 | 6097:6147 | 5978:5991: 0.7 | 6.22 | 5.8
